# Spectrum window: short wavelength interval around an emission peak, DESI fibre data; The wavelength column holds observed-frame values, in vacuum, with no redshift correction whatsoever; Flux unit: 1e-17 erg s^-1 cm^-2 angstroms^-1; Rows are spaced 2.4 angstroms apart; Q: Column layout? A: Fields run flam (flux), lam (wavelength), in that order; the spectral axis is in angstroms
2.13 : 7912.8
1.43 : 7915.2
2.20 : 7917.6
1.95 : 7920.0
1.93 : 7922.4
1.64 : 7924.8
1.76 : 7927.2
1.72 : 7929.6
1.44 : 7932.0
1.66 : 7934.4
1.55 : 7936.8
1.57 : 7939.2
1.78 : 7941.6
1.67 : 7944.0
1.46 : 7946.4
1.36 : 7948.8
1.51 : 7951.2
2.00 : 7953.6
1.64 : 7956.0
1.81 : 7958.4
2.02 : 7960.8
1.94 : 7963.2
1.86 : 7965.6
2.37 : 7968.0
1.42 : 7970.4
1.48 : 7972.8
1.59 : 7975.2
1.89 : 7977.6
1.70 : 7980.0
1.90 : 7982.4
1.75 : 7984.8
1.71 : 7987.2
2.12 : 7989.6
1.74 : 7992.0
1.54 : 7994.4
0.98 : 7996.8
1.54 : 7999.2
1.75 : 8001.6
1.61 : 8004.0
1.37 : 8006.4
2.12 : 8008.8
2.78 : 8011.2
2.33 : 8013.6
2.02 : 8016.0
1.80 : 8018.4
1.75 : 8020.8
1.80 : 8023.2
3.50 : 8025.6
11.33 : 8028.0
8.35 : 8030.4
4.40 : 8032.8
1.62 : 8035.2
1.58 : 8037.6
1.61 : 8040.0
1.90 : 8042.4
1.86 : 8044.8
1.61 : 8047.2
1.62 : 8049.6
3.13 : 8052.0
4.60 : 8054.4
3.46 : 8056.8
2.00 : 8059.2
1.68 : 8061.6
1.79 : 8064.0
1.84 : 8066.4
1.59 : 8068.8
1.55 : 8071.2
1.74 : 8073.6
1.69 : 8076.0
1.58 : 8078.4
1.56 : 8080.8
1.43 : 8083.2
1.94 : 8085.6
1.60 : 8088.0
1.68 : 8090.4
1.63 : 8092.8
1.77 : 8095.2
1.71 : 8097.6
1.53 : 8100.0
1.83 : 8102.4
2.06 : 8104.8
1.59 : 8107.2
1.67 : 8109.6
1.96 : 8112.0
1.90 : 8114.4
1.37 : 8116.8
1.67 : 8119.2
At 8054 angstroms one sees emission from [N II] 6583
